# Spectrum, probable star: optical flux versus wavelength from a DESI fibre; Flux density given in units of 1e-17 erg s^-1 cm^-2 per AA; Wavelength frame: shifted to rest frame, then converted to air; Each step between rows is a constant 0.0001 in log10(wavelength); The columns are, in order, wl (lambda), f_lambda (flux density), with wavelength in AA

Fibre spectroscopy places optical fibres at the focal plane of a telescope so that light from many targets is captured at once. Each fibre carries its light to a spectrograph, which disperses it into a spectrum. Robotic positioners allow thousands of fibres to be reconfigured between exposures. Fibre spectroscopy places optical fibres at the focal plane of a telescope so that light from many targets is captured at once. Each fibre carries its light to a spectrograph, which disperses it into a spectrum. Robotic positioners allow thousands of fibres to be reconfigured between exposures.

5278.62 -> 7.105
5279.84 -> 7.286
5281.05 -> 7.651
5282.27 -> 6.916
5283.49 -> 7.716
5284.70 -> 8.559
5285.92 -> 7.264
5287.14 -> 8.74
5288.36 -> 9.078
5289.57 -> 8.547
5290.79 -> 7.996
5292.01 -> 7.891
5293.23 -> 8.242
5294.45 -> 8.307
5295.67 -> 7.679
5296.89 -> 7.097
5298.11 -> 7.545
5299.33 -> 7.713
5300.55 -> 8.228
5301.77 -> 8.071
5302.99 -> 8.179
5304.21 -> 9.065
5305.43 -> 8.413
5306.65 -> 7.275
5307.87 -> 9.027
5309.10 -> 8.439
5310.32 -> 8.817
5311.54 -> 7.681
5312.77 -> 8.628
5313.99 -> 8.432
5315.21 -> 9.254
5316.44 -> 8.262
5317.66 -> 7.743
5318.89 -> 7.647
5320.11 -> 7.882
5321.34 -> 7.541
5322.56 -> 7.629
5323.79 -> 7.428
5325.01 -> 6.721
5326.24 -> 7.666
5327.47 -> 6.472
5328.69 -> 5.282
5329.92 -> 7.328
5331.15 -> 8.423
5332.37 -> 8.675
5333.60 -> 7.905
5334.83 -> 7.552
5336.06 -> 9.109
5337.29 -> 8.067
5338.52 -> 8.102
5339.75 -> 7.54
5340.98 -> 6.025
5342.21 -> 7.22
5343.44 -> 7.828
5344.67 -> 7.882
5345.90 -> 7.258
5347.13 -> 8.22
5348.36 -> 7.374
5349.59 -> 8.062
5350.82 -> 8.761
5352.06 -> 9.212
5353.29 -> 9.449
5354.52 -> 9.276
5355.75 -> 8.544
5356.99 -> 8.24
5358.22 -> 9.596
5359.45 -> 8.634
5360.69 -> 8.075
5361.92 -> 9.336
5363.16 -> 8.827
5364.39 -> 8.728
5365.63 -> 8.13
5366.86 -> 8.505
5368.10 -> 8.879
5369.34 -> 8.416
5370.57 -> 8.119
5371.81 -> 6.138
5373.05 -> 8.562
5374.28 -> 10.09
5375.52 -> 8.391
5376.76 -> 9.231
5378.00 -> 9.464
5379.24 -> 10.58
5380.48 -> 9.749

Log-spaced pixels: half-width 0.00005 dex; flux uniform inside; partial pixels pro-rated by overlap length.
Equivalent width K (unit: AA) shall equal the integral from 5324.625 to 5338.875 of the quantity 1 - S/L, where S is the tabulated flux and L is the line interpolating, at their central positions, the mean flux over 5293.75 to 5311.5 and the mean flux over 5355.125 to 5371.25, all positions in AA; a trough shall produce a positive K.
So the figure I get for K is 1.3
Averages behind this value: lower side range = 8.12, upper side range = 8.61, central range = 7.61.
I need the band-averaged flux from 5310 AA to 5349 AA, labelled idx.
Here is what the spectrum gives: 7.73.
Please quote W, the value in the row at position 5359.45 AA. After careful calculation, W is 8.634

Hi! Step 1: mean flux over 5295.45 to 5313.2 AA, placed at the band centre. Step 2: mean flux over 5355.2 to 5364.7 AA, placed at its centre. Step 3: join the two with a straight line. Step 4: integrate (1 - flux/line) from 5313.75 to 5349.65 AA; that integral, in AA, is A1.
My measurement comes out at 3.2 AA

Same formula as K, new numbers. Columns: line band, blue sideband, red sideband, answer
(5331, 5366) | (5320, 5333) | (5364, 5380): -1.17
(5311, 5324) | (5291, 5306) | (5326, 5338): -0.36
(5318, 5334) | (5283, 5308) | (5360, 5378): 1.67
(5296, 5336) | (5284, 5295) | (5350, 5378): 2.56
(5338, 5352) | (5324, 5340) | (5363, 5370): 0.44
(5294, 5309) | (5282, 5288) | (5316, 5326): -0.54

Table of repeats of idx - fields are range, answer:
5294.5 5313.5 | 8.13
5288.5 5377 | 8.12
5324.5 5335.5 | 7.35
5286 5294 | 8.33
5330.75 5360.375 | 8.2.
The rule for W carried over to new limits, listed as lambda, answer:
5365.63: 8.13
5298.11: 7.545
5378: 9.464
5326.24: 7.666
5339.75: 7.54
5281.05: 7.651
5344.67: 7.882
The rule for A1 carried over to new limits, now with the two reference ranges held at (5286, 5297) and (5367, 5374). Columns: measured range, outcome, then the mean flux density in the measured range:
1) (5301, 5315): -0.4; 8.39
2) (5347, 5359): -0.8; 8.7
